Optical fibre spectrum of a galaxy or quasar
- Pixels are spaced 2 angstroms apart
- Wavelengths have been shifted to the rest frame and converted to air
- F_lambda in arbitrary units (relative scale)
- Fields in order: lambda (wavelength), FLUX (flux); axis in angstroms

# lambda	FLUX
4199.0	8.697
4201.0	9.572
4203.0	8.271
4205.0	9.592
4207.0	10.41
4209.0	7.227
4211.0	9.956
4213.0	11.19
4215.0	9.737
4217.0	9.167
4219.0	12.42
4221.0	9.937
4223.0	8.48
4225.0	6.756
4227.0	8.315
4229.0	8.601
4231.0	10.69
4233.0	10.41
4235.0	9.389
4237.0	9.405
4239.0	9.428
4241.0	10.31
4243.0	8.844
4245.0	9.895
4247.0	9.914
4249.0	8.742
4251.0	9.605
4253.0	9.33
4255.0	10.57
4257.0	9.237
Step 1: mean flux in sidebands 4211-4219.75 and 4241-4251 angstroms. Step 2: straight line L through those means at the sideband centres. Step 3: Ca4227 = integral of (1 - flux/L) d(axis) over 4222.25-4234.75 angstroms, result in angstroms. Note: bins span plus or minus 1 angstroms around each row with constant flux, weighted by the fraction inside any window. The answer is 1.4 angstroms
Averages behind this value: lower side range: 10.5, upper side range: 9.47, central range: 8.91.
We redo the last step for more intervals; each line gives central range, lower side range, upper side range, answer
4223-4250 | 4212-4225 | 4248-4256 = 1.3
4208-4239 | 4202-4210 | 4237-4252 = -0.9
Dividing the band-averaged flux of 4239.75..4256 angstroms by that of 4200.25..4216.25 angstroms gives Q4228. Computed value 1.0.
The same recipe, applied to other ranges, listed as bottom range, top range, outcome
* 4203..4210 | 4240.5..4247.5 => 1.08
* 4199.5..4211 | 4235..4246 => 1.05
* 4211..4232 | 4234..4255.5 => 1.00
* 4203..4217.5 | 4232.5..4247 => 1.01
